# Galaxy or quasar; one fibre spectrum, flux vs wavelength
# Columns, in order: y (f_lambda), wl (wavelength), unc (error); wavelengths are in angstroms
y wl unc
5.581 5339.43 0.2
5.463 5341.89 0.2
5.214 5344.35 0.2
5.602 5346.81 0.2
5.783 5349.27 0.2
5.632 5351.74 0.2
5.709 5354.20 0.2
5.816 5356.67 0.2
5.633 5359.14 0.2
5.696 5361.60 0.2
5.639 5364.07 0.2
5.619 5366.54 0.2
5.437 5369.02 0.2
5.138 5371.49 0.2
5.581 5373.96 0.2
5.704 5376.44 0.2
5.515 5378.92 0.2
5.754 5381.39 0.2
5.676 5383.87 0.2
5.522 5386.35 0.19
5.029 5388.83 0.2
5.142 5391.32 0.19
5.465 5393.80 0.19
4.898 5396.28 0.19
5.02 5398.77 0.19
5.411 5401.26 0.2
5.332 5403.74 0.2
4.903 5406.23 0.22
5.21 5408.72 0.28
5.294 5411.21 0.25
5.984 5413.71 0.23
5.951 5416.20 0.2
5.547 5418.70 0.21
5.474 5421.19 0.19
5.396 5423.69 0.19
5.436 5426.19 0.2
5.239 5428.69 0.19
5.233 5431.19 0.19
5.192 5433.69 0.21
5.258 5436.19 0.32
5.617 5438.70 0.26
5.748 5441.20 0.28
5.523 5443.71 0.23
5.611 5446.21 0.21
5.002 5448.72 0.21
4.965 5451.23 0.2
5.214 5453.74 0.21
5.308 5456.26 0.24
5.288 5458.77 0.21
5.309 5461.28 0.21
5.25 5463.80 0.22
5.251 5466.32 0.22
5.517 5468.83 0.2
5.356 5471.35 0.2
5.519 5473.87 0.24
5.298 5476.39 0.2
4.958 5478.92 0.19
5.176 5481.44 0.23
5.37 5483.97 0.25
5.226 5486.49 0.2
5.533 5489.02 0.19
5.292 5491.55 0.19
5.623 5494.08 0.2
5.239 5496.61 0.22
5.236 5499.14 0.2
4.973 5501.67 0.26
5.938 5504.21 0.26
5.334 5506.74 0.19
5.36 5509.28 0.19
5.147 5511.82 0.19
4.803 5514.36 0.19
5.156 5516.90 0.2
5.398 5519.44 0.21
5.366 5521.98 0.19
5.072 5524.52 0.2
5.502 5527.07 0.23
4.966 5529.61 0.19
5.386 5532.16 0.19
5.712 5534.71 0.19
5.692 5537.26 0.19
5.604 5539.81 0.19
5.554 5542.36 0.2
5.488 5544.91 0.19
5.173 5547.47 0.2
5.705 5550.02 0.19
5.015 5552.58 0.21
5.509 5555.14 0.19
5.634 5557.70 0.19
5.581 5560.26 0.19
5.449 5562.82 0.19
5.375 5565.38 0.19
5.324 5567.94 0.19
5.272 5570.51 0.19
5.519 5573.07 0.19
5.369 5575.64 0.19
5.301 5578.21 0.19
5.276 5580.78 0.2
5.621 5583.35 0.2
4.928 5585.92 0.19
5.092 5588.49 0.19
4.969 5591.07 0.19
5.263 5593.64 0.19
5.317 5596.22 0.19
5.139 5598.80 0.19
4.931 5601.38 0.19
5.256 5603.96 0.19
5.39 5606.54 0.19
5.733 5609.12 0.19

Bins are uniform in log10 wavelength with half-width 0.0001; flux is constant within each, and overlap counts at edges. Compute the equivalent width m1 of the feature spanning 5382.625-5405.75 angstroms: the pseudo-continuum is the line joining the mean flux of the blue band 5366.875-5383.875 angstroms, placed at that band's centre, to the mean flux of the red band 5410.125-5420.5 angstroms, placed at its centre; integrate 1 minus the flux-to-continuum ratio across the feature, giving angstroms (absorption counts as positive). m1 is 1.41 angstroms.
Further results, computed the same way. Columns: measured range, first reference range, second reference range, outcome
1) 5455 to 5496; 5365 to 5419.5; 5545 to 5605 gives 0.3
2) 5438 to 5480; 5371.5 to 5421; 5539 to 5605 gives 0.4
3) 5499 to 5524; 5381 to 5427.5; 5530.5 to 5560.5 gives 0.9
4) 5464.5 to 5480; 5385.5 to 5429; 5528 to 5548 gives 0.2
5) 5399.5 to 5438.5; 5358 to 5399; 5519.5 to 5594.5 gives 0.3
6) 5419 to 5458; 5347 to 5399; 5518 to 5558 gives 0.9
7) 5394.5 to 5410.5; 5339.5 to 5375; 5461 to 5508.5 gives 1.0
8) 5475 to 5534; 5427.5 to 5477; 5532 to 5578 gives 1.3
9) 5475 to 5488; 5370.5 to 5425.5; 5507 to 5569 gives 0.4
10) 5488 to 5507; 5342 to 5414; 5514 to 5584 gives 0.0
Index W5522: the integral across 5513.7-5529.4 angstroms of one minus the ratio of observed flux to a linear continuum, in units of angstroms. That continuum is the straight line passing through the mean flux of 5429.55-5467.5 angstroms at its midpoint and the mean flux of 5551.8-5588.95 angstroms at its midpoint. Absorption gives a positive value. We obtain 0.4 angstroms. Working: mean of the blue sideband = 5.32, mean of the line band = 5.22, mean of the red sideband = 5.36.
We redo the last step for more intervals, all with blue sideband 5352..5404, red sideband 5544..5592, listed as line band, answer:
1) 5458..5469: 0.2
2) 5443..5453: 0.3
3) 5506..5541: 0.4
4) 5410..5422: -0.5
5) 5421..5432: 0.2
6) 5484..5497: 0.0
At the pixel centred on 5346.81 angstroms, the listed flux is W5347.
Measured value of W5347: 5.602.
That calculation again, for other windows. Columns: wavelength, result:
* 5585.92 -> 4.928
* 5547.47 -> 5.173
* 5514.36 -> 4.803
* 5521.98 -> 5.366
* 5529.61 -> 4.966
